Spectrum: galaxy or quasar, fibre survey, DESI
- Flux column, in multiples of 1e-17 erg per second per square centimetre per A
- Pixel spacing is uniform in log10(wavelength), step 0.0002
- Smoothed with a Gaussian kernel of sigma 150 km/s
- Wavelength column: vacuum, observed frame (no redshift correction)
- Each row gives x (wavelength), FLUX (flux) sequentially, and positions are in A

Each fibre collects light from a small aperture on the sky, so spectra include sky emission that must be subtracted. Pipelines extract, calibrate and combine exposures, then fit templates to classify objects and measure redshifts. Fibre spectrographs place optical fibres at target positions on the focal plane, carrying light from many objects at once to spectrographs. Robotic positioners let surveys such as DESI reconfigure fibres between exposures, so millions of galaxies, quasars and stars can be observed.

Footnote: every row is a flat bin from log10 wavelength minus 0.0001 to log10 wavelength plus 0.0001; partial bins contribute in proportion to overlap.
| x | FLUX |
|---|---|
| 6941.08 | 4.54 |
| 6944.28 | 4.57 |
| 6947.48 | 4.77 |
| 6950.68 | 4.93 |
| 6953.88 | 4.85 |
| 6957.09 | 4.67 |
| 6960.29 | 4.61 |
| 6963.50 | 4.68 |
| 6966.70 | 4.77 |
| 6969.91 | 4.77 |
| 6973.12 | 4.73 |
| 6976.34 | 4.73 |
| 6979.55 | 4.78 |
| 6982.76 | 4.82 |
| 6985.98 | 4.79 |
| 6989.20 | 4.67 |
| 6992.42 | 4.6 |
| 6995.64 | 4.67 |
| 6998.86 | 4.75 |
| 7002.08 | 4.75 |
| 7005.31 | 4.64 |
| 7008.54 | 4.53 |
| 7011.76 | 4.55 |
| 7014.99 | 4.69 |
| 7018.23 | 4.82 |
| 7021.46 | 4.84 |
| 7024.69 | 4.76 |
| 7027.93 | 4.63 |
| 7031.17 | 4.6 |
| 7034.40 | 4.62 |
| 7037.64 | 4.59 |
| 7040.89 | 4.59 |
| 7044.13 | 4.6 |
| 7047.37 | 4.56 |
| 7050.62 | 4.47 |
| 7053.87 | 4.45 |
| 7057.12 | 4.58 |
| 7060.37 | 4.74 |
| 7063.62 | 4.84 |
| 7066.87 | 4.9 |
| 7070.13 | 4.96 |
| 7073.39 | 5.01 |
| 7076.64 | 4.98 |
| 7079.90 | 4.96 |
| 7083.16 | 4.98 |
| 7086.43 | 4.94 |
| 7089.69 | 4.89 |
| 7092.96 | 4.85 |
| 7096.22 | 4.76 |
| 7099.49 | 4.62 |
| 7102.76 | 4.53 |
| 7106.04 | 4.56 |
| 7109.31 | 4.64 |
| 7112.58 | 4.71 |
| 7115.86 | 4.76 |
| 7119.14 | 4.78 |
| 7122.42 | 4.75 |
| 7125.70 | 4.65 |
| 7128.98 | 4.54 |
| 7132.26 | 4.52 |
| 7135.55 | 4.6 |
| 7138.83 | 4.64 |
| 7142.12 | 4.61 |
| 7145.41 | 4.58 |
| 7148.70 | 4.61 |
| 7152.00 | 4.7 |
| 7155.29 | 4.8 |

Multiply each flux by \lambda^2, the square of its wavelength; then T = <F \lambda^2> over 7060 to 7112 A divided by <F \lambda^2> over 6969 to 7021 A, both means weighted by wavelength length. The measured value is 1.05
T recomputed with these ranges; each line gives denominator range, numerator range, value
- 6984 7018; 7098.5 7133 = 1.03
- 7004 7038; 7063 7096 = 1.07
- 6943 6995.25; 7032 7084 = 1.03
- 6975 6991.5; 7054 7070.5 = 1.02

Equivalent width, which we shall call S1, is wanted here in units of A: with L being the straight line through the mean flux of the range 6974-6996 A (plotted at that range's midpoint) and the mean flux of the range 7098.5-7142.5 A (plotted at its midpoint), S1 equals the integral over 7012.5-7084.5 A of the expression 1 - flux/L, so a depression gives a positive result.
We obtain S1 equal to -0.7 A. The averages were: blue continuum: 4.72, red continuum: 4.64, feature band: 4.73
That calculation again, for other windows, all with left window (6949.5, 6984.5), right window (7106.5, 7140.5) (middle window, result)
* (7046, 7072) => 0.0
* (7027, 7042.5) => 0.4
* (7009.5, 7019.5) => 0.1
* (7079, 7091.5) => -0.7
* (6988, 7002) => 0.2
